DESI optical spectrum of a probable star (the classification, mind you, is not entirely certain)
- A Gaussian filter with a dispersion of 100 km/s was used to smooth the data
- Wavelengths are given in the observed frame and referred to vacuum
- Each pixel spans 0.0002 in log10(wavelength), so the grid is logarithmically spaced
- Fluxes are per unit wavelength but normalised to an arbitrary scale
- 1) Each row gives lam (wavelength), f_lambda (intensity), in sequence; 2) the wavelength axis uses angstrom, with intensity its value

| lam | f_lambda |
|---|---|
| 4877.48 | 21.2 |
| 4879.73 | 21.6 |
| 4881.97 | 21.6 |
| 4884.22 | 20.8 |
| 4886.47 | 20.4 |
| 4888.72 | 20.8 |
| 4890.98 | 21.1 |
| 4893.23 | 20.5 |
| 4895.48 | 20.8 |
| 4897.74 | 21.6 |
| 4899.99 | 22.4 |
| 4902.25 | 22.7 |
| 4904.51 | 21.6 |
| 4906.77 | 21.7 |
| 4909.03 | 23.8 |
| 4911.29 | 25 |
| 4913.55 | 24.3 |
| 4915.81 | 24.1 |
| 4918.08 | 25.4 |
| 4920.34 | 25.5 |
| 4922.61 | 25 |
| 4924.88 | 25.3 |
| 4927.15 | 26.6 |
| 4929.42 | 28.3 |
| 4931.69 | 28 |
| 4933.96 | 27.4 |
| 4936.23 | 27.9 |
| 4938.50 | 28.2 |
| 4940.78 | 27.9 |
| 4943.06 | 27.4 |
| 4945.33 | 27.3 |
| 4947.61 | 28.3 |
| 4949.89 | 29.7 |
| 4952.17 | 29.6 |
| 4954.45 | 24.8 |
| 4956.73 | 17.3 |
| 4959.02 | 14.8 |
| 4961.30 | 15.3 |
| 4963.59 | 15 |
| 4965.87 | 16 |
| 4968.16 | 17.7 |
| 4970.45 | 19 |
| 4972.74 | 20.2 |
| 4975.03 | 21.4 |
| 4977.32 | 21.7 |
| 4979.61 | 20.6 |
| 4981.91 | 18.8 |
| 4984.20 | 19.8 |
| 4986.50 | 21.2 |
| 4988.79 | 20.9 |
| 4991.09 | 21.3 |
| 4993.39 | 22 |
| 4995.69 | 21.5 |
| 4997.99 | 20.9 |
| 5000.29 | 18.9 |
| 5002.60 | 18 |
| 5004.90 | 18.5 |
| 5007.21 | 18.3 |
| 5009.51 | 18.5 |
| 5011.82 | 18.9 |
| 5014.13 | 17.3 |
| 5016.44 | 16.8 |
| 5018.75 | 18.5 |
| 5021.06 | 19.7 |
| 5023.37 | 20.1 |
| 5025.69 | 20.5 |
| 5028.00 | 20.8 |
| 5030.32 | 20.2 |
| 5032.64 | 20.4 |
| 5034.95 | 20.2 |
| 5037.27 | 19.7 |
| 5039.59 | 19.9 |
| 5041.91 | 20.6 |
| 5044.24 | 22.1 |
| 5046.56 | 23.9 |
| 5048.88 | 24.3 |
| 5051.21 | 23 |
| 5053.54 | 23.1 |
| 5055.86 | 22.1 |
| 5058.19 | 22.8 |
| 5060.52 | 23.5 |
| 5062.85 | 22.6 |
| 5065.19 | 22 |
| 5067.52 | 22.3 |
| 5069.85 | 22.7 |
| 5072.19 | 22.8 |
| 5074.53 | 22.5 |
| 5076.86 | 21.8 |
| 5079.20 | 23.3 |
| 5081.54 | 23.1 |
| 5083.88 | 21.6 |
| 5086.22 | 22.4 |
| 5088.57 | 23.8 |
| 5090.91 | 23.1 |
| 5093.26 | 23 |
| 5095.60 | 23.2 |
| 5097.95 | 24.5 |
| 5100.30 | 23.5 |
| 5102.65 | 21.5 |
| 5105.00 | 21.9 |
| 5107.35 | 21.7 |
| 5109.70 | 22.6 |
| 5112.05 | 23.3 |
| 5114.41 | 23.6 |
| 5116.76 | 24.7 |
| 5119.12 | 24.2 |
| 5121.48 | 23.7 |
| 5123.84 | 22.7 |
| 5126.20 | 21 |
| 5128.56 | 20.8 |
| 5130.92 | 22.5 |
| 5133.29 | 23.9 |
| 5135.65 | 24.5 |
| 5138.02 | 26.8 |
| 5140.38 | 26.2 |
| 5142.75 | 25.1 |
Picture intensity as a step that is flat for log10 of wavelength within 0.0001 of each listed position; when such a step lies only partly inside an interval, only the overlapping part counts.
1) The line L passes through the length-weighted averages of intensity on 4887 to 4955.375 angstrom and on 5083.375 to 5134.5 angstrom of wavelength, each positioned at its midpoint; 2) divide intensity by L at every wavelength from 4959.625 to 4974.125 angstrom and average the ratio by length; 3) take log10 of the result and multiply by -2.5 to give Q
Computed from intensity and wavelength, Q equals 0.39 mag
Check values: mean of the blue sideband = 25.1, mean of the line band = 17.2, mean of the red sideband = 22.9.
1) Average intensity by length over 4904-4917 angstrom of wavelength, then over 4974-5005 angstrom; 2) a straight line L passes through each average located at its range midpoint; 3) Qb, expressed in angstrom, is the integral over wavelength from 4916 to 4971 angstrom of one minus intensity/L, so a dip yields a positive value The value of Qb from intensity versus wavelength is -4.5 angstrom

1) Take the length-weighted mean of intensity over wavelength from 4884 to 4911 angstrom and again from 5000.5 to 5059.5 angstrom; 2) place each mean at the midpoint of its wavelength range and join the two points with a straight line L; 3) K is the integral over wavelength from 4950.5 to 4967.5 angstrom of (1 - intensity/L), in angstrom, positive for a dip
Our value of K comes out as 1.4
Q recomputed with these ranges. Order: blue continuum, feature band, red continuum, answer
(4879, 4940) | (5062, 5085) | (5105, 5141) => 0.049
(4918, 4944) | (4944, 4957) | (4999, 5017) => -0.085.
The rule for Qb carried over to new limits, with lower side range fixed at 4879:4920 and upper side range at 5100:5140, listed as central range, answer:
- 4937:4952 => -3.8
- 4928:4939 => -2.7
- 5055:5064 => 0.1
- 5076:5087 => 0.3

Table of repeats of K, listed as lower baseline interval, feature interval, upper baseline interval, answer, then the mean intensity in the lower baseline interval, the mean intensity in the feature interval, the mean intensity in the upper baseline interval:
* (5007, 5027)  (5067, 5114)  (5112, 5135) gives -2.23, 18.8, 22.7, 23.1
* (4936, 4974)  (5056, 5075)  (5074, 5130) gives 0.11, 22.6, 22.6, 22.8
